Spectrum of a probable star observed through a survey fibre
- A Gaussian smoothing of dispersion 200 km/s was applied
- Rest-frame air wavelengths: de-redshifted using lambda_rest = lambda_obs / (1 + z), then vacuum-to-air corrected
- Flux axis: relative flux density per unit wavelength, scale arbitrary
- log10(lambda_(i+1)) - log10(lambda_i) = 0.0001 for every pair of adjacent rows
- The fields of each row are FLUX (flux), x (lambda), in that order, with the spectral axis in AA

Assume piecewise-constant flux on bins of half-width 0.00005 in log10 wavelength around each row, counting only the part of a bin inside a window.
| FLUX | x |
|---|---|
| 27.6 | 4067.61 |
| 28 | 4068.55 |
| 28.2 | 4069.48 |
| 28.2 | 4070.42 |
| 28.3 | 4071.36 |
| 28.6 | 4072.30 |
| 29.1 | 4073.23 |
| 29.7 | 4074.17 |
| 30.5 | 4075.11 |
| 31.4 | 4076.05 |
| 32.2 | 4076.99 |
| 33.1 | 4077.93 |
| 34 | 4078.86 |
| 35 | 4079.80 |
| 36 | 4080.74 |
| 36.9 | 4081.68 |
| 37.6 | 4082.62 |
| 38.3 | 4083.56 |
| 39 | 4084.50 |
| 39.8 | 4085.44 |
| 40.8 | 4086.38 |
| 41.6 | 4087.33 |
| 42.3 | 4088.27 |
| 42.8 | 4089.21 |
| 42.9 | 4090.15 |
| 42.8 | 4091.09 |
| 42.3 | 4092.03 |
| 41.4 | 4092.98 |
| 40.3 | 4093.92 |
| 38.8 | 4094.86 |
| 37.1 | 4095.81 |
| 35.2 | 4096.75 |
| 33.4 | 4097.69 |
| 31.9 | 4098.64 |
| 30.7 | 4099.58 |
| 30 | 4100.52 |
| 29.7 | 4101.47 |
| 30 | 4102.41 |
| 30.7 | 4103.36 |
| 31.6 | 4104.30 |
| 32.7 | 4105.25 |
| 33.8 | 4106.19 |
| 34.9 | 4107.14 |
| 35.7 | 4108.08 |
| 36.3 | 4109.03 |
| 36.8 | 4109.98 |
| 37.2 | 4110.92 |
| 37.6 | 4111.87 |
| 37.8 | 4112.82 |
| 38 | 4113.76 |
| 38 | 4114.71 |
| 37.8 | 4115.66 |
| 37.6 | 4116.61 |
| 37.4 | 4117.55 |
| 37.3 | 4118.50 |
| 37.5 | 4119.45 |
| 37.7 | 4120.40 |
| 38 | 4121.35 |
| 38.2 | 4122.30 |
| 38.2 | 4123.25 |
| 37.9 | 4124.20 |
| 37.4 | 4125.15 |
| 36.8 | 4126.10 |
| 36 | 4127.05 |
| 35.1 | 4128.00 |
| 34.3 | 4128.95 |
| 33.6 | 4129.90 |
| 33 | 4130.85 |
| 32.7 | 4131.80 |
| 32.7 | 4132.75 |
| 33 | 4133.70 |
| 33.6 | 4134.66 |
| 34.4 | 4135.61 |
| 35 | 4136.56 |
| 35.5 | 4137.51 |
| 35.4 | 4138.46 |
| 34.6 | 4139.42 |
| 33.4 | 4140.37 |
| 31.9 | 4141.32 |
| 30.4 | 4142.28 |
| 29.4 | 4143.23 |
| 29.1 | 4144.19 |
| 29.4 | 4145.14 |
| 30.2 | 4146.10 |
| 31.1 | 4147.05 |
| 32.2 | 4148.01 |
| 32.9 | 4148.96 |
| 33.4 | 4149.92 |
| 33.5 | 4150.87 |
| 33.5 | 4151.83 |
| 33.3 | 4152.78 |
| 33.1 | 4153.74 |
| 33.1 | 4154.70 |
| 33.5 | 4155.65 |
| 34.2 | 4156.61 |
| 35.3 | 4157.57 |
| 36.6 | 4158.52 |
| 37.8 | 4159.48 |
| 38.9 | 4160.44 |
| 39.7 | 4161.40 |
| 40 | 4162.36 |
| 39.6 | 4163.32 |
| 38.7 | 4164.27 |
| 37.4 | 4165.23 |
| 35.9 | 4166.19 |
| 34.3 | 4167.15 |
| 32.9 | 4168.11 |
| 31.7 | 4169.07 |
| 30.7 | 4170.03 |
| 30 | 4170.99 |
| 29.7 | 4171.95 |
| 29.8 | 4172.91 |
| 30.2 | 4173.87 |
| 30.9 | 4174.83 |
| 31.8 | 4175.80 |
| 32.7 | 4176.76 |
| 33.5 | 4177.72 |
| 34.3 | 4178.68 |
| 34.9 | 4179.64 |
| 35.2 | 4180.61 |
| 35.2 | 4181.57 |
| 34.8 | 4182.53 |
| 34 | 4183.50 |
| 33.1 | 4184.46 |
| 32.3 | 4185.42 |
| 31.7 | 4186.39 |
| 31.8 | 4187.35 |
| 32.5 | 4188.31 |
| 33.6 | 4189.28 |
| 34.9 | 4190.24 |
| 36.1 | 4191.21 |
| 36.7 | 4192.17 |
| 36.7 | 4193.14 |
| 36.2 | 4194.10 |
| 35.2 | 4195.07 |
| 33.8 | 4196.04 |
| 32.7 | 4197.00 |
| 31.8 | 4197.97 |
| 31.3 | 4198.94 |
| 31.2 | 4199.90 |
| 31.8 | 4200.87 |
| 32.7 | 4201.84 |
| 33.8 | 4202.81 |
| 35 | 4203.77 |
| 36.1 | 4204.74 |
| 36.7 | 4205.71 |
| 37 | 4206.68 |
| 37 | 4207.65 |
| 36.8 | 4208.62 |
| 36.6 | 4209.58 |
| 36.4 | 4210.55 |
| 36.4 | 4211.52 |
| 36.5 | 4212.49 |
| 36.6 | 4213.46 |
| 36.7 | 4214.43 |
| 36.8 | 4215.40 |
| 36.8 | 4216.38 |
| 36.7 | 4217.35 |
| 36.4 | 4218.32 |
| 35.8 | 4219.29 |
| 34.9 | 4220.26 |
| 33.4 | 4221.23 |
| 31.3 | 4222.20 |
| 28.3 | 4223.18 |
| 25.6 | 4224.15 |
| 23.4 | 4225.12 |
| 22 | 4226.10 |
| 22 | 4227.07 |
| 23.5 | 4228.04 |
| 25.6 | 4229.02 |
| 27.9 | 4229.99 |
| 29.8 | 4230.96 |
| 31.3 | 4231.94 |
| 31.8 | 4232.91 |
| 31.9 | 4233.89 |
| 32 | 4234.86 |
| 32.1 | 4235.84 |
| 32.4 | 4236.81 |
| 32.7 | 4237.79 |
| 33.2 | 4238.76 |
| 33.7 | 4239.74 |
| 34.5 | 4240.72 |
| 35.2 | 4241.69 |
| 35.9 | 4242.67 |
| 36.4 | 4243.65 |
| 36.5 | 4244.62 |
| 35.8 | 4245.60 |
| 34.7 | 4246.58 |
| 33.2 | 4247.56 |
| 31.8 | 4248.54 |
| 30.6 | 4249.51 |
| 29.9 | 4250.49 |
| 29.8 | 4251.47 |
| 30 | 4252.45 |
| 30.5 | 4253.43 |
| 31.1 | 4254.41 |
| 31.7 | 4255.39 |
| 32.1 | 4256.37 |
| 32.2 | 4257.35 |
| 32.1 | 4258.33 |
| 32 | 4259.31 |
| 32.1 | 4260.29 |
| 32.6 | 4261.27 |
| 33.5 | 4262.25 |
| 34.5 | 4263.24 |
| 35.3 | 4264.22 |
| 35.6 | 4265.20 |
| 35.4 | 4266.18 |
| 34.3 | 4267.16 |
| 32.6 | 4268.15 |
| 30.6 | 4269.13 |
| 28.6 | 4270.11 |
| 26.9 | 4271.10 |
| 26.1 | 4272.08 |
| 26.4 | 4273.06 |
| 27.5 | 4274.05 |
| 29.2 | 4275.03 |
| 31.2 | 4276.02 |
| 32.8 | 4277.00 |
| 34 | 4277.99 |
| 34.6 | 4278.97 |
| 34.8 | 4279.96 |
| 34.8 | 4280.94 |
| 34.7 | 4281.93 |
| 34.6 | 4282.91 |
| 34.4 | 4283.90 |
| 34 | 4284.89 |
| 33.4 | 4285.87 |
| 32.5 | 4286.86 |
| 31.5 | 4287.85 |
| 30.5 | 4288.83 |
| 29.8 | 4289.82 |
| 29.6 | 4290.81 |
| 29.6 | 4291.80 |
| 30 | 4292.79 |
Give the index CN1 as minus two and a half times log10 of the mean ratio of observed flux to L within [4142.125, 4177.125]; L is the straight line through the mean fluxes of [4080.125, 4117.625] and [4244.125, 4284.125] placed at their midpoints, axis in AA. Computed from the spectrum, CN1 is 0.05 mag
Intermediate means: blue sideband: 36.9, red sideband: 32.2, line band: 33.5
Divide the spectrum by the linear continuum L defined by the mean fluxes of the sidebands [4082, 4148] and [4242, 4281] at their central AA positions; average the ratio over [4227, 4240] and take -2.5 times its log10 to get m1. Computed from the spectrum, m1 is 0.09 mag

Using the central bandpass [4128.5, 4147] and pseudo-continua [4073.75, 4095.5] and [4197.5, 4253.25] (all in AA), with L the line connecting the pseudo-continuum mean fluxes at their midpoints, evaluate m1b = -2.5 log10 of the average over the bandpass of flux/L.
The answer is 0.102 mag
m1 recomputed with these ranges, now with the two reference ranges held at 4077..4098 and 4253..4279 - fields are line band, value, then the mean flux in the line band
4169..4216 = 0.016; 34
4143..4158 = 0.120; 32.4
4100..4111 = 0.145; 33.1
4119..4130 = 0.010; 36.8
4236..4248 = -0.061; 34.5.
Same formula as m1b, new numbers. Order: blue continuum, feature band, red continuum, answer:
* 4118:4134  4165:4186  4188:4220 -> 0.081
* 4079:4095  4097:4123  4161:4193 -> 0.093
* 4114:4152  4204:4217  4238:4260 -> -0.099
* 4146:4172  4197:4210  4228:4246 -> -0.034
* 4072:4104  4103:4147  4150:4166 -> 0.033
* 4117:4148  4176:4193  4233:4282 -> -0.014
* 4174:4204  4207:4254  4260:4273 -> 0.008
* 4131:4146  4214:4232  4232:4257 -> 0.081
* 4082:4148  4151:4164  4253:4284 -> -0.041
